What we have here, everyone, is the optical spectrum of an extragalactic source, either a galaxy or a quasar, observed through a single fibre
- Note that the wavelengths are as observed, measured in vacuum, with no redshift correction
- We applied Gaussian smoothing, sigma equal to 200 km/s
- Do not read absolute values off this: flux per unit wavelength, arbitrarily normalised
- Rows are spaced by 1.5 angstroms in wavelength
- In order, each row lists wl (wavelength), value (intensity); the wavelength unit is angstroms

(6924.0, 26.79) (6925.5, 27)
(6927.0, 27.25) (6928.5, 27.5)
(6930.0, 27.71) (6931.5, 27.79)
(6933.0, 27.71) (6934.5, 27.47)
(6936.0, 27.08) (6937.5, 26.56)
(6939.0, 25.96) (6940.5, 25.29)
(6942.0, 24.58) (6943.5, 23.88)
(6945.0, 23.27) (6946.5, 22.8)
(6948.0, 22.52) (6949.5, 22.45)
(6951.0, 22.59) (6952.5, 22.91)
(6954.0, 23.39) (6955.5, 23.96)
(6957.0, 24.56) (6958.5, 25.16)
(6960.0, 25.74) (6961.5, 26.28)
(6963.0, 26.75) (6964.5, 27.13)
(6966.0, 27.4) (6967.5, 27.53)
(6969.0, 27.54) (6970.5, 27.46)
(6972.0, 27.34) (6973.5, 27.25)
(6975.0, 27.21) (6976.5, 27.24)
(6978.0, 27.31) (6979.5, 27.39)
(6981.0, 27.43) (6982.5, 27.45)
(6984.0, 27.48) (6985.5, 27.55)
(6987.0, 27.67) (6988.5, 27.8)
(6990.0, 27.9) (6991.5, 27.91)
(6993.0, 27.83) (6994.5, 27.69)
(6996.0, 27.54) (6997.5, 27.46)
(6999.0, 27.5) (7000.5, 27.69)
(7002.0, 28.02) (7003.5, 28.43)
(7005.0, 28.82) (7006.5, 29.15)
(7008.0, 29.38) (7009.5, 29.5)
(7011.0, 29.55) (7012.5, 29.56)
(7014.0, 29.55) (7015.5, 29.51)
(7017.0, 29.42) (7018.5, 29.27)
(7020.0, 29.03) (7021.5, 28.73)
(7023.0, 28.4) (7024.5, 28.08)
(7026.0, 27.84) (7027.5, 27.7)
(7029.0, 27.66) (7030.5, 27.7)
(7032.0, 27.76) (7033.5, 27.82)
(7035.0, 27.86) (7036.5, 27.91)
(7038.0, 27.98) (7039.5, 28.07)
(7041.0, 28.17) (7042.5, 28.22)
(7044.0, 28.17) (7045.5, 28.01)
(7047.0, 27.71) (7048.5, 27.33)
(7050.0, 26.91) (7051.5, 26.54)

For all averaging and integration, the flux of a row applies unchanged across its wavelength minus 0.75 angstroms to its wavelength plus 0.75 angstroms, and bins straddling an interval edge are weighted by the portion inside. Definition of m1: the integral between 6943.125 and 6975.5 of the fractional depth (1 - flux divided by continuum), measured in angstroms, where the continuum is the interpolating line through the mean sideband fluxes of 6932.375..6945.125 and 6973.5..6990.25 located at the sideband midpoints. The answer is 1.7 angstroms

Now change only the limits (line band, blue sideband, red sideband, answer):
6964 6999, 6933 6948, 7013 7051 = -1.3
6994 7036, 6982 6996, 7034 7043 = -0.9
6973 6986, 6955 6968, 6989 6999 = -0.2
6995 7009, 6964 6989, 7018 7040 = -0.2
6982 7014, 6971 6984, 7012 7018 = 0.3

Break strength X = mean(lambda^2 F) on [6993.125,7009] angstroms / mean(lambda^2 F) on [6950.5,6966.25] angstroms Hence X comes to 1.14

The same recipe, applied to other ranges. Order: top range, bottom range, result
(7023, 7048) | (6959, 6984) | 1.05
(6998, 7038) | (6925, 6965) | 1.15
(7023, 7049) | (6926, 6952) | 1.13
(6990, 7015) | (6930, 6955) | 1.17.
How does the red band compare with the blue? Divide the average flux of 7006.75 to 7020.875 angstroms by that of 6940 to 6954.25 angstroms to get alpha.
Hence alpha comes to 1.3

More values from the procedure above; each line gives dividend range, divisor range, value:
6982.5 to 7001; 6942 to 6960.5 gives 1.17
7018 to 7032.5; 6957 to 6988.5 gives 1.04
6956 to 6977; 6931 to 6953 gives 1.08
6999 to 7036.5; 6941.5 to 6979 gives 1.13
